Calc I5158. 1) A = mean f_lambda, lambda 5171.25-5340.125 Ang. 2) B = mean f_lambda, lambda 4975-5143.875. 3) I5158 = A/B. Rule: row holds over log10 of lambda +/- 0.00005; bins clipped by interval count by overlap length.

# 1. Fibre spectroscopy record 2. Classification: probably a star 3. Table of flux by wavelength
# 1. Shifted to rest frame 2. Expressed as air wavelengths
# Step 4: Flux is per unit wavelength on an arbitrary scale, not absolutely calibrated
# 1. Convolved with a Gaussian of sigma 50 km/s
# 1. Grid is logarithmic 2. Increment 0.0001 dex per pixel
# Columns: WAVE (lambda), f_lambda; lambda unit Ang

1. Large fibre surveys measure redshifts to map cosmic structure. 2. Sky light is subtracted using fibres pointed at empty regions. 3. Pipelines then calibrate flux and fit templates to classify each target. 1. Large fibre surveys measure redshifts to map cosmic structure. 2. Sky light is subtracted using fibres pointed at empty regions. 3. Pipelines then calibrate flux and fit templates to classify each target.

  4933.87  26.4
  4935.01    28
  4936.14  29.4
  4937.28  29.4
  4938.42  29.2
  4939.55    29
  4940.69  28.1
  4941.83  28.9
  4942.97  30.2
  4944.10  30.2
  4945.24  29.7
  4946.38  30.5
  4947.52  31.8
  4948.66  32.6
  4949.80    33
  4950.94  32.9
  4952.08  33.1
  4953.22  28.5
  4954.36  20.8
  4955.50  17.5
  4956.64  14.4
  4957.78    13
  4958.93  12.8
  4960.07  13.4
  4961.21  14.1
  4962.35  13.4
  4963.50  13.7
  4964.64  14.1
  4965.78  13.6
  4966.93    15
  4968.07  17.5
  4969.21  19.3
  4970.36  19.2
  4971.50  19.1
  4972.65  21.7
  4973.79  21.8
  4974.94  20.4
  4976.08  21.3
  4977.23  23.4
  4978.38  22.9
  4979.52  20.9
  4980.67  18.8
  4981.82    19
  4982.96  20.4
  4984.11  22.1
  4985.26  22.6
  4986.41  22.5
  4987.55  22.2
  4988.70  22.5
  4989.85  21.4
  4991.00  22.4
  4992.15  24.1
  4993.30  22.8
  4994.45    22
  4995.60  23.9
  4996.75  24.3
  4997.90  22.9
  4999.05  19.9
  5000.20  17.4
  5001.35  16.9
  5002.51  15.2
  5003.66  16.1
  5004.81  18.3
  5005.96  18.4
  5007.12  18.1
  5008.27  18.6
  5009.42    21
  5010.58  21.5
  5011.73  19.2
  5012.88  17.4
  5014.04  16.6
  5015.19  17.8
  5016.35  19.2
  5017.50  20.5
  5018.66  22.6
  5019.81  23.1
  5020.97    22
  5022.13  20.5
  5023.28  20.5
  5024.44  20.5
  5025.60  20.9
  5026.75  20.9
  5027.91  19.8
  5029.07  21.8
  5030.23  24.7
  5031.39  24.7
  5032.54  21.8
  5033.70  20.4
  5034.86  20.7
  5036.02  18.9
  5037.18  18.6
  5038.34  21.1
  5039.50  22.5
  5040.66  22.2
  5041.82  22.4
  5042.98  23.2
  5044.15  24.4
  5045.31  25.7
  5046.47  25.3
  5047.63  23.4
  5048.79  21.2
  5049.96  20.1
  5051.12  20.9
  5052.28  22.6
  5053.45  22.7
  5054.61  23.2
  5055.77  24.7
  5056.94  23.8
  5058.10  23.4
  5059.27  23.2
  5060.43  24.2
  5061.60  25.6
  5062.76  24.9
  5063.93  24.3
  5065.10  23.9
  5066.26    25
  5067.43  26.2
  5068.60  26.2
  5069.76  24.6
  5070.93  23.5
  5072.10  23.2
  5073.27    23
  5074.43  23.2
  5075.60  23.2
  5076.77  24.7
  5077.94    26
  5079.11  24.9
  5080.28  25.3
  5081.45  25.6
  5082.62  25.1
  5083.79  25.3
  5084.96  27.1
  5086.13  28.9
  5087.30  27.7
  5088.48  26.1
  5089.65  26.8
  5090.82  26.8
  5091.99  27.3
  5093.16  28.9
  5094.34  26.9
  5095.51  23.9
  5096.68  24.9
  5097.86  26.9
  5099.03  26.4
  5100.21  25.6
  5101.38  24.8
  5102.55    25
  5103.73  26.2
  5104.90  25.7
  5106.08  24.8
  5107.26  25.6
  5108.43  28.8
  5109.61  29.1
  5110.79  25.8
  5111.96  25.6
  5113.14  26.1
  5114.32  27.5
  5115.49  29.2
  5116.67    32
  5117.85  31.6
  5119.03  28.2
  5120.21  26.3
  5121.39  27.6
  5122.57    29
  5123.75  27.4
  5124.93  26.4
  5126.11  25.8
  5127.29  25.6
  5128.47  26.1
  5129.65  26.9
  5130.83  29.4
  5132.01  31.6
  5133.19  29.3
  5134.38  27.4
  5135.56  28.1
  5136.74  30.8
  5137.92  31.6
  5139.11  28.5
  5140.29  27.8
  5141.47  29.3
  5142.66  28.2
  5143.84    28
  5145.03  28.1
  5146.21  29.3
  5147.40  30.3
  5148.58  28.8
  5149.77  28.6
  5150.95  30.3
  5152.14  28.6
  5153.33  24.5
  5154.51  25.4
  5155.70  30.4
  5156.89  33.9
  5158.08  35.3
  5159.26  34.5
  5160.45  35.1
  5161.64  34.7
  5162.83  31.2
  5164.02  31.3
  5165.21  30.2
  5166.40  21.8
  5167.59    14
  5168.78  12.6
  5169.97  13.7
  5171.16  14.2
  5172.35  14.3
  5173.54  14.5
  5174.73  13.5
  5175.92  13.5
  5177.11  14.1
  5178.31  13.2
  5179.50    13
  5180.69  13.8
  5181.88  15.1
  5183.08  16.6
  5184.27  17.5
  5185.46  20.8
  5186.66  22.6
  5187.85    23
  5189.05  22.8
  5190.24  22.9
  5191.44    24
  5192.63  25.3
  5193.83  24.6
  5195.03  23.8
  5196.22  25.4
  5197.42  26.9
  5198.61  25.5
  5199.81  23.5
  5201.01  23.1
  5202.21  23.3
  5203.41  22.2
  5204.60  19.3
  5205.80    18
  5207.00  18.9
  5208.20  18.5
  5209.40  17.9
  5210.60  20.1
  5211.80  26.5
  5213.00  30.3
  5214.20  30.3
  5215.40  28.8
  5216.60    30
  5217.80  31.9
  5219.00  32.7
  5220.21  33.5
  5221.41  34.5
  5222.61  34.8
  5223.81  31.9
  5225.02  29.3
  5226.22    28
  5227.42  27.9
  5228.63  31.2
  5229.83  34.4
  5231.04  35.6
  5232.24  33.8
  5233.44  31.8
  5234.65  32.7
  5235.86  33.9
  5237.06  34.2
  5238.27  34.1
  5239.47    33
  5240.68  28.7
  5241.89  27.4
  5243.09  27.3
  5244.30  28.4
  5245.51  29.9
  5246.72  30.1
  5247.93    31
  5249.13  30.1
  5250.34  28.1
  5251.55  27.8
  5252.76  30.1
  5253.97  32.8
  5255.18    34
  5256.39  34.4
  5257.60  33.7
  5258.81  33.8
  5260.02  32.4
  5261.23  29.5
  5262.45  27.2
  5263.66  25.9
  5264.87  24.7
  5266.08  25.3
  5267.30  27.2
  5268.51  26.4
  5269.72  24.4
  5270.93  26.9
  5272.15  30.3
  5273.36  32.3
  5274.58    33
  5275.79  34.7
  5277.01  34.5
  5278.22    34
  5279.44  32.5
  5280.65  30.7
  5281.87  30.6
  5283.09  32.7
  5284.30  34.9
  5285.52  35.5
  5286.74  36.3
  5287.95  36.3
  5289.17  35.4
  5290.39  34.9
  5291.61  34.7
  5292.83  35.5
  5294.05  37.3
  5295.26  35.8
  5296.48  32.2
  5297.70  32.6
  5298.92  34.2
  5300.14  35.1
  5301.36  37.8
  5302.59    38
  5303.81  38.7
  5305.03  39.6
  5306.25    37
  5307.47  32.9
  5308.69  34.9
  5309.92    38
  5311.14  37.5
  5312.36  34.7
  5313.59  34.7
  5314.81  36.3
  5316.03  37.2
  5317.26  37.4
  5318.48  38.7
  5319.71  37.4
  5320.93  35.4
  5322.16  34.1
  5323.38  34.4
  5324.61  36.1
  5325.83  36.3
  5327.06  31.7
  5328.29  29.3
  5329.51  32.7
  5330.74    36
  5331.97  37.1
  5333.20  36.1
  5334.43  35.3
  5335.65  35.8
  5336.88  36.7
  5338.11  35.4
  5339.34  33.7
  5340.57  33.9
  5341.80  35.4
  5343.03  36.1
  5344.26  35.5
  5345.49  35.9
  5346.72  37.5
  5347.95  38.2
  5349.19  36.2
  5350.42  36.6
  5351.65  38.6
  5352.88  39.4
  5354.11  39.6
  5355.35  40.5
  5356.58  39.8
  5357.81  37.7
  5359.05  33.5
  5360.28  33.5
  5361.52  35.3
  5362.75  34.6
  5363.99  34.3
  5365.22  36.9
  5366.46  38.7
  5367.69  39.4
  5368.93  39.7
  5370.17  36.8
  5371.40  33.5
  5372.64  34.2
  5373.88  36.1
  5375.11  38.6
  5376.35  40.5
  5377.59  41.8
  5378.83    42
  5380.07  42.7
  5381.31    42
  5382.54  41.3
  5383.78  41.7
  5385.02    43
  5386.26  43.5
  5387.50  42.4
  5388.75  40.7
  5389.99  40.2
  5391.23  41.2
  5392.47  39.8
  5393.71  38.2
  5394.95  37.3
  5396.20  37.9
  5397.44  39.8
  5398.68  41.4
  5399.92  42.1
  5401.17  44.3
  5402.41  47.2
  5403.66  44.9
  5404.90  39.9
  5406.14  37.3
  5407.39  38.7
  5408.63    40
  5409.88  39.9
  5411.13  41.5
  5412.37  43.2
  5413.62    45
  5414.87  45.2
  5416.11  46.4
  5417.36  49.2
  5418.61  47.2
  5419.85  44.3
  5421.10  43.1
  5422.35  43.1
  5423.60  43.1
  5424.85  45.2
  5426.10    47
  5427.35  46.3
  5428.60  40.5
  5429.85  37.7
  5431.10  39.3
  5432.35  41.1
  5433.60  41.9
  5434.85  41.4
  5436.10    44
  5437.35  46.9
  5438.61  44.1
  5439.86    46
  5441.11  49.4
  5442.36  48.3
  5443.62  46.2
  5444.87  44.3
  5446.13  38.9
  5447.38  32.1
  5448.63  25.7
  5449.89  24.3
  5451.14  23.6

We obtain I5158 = 1.24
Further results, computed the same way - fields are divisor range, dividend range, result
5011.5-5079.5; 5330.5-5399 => 1.69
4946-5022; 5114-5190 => 1.23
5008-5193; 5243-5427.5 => 1.50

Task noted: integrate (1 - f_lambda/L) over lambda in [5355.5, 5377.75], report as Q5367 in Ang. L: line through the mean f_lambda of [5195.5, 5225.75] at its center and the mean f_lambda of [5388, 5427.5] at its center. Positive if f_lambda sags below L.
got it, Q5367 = 1.24 Ang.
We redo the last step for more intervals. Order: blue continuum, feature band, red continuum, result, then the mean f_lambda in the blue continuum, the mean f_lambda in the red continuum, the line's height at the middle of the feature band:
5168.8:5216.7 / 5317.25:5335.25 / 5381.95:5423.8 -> -0.5 Ang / 20.5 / 42.2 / 34.2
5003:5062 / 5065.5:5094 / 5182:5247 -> -3.4 Ang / 21.4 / 27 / 22.8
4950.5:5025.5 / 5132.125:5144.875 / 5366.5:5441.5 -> -0.5 Ang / 19.9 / 41.8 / 27.8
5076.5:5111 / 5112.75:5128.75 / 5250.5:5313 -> -0.4 Ang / 26.2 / 32.9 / 27.2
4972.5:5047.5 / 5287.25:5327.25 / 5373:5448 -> 1.0 Ang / 21.1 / 42.3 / 36.8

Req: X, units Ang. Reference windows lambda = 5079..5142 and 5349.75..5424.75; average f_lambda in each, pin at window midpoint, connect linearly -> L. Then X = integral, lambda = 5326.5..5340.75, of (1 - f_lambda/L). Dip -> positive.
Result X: 1.26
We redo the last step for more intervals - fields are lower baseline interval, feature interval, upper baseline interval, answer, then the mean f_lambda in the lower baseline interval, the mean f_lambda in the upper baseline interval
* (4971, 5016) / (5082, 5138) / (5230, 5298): -4.3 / 20.4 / 31.7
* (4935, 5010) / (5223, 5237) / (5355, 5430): 0.6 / 21.9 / 40.7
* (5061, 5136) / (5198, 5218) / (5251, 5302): 4.1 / 26.4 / 32.2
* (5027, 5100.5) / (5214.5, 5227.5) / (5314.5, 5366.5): -0.2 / 24.1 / 36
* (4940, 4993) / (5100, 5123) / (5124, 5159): 0.3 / 22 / 28.8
